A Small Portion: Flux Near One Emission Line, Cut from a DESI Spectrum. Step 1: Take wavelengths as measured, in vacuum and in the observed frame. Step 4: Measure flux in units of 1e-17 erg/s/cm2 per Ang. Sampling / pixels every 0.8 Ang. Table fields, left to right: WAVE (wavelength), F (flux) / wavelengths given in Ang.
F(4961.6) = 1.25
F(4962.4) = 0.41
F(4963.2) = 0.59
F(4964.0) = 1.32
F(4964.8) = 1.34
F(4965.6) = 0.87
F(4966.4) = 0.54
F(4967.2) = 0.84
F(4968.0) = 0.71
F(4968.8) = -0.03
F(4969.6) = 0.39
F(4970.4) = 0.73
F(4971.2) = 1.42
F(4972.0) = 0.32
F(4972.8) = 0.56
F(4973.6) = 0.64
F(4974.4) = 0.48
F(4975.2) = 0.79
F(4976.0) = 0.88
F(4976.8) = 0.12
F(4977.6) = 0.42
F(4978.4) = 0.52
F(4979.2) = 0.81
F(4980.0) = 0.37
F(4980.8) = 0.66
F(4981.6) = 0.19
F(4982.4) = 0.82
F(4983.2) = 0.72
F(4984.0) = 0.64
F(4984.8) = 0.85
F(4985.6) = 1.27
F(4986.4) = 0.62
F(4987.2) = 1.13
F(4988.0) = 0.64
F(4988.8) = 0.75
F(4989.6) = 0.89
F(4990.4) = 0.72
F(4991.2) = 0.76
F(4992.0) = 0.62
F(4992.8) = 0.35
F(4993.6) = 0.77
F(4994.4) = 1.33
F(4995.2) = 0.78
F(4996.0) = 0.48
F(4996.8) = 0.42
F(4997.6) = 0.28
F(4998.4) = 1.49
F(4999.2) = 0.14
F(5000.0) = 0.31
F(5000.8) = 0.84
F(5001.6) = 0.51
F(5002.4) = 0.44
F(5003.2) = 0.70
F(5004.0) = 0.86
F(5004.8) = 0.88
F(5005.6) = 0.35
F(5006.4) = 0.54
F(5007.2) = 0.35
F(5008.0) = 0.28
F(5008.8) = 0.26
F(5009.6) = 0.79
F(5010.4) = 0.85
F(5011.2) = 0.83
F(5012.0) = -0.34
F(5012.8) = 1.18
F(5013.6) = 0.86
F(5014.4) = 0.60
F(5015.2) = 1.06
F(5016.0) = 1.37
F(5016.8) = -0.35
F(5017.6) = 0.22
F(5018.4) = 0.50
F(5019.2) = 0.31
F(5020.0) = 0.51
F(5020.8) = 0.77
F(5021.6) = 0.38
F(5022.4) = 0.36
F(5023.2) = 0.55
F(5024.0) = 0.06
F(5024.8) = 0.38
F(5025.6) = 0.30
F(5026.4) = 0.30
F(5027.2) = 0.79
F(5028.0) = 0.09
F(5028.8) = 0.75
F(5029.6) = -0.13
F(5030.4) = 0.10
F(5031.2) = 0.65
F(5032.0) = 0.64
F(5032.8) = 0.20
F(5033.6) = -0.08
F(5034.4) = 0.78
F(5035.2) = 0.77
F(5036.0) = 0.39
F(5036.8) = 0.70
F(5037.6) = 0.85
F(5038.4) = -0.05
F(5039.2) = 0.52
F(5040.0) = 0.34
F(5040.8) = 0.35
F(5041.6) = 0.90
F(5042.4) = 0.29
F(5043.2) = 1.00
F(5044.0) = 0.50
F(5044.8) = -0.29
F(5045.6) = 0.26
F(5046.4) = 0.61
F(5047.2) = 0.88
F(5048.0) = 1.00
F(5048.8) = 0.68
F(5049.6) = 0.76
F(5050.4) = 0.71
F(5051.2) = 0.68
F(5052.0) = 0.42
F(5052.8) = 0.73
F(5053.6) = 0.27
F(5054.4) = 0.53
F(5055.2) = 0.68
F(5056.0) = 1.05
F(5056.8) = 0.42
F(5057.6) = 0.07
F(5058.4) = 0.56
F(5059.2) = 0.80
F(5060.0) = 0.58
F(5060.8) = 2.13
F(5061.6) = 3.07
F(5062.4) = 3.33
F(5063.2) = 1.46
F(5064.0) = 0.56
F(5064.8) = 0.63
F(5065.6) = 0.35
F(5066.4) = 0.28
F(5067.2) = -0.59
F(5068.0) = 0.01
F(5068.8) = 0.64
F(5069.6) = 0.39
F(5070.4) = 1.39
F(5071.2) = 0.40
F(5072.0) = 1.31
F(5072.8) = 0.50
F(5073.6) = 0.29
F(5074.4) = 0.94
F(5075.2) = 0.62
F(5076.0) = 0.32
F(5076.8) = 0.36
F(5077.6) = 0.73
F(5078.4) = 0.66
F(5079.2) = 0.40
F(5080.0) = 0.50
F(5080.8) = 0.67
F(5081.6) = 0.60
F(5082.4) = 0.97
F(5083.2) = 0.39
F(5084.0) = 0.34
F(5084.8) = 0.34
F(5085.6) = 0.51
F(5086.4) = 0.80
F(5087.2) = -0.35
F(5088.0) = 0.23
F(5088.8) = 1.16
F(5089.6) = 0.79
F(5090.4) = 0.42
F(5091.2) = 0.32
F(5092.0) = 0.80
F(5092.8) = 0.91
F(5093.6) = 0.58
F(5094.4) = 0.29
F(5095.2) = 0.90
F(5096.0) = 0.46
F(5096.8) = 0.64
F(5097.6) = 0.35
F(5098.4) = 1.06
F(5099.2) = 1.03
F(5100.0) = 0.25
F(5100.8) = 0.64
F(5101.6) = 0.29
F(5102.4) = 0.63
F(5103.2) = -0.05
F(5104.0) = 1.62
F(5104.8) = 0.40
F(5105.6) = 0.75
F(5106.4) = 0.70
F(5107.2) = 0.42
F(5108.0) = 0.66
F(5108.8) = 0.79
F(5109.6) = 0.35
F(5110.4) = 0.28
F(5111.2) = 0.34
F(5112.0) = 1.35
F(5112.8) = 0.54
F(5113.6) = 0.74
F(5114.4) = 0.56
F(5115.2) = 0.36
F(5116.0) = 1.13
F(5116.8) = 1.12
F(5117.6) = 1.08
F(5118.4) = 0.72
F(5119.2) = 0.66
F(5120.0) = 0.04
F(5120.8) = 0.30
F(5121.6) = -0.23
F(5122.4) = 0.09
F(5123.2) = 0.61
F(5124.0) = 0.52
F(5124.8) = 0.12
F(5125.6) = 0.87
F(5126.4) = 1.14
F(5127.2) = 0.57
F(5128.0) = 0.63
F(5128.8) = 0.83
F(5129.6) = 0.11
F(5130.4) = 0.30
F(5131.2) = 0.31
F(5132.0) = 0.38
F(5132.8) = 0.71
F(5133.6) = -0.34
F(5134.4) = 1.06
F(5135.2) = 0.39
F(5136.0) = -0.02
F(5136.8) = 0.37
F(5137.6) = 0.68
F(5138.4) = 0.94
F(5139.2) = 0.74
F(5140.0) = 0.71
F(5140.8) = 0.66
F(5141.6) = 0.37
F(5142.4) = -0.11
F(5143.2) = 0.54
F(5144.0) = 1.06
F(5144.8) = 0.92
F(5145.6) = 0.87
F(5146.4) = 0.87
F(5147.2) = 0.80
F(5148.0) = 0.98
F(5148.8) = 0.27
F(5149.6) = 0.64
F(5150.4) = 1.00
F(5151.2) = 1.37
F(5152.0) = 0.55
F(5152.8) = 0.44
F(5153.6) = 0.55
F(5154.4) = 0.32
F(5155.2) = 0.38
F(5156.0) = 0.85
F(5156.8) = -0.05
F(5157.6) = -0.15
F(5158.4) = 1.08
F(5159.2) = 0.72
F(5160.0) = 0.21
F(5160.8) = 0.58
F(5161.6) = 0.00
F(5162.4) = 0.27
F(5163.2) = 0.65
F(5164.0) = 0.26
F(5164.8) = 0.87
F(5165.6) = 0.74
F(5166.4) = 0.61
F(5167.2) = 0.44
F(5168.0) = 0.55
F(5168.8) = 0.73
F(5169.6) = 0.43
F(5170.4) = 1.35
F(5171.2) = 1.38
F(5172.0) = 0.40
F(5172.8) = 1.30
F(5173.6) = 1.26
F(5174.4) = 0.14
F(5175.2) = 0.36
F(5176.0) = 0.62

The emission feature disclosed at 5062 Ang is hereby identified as Hgamma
